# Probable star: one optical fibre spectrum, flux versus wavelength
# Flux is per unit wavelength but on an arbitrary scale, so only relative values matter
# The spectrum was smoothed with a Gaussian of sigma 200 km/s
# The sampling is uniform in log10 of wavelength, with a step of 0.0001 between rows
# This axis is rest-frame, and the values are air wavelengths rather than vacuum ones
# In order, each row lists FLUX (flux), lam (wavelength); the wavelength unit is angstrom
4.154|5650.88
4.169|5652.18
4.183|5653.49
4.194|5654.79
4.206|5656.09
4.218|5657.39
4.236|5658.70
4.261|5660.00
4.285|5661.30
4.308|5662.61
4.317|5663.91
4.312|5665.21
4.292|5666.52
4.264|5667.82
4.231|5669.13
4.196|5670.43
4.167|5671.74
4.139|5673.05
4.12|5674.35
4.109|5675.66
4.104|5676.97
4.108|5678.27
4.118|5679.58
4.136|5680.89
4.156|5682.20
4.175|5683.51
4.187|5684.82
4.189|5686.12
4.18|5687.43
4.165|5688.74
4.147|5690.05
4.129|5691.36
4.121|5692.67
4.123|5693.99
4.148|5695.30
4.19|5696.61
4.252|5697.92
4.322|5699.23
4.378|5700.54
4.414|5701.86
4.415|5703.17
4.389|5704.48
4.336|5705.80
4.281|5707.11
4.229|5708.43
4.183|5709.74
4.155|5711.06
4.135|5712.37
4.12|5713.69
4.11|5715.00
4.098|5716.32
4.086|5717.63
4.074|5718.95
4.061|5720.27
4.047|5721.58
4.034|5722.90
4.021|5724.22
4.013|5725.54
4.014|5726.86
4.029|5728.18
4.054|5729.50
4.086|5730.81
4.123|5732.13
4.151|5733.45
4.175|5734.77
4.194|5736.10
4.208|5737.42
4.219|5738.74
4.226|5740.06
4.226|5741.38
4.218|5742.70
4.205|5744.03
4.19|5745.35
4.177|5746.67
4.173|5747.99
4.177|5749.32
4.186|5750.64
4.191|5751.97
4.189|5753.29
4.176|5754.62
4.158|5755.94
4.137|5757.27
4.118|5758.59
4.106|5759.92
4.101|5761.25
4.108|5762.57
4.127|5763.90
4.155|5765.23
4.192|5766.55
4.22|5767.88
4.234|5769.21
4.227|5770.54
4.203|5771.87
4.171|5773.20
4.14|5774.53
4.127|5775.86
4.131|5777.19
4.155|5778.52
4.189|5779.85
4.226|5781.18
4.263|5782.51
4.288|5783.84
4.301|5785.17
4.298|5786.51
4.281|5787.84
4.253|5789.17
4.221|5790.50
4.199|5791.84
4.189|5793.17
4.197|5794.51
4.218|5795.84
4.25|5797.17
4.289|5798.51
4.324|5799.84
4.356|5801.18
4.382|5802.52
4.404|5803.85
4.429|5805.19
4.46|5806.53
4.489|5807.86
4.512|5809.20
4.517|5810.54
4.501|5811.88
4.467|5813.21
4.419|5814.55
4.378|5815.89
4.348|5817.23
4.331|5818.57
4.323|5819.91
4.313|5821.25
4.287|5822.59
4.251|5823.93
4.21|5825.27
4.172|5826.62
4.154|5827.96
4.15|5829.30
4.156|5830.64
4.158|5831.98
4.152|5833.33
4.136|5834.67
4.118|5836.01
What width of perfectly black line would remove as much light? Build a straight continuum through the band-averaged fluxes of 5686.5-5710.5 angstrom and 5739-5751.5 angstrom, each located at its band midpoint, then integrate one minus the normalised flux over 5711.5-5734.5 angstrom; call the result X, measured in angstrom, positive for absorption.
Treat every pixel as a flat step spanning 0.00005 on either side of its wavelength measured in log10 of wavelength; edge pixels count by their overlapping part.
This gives 0.8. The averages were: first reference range 4.24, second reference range 4.2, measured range 4.08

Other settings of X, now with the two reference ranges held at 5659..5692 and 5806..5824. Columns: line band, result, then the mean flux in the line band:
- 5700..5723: 0.3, 4.2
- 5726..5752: 0.8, 4.16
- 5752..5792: 1.4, 4.19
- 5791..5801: 0.3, 4.24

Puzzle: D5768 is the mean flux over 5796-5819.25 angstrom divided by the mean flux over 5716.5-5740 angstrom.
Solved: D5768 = 1.1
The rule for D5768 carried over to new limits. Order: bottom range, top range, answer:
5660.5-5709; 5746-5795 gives 0.99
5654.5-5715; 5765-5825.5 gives 1.02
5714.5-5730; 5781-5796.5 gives 1.05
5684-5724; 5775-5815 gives 1.03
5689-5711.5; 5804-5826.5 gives 1.03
